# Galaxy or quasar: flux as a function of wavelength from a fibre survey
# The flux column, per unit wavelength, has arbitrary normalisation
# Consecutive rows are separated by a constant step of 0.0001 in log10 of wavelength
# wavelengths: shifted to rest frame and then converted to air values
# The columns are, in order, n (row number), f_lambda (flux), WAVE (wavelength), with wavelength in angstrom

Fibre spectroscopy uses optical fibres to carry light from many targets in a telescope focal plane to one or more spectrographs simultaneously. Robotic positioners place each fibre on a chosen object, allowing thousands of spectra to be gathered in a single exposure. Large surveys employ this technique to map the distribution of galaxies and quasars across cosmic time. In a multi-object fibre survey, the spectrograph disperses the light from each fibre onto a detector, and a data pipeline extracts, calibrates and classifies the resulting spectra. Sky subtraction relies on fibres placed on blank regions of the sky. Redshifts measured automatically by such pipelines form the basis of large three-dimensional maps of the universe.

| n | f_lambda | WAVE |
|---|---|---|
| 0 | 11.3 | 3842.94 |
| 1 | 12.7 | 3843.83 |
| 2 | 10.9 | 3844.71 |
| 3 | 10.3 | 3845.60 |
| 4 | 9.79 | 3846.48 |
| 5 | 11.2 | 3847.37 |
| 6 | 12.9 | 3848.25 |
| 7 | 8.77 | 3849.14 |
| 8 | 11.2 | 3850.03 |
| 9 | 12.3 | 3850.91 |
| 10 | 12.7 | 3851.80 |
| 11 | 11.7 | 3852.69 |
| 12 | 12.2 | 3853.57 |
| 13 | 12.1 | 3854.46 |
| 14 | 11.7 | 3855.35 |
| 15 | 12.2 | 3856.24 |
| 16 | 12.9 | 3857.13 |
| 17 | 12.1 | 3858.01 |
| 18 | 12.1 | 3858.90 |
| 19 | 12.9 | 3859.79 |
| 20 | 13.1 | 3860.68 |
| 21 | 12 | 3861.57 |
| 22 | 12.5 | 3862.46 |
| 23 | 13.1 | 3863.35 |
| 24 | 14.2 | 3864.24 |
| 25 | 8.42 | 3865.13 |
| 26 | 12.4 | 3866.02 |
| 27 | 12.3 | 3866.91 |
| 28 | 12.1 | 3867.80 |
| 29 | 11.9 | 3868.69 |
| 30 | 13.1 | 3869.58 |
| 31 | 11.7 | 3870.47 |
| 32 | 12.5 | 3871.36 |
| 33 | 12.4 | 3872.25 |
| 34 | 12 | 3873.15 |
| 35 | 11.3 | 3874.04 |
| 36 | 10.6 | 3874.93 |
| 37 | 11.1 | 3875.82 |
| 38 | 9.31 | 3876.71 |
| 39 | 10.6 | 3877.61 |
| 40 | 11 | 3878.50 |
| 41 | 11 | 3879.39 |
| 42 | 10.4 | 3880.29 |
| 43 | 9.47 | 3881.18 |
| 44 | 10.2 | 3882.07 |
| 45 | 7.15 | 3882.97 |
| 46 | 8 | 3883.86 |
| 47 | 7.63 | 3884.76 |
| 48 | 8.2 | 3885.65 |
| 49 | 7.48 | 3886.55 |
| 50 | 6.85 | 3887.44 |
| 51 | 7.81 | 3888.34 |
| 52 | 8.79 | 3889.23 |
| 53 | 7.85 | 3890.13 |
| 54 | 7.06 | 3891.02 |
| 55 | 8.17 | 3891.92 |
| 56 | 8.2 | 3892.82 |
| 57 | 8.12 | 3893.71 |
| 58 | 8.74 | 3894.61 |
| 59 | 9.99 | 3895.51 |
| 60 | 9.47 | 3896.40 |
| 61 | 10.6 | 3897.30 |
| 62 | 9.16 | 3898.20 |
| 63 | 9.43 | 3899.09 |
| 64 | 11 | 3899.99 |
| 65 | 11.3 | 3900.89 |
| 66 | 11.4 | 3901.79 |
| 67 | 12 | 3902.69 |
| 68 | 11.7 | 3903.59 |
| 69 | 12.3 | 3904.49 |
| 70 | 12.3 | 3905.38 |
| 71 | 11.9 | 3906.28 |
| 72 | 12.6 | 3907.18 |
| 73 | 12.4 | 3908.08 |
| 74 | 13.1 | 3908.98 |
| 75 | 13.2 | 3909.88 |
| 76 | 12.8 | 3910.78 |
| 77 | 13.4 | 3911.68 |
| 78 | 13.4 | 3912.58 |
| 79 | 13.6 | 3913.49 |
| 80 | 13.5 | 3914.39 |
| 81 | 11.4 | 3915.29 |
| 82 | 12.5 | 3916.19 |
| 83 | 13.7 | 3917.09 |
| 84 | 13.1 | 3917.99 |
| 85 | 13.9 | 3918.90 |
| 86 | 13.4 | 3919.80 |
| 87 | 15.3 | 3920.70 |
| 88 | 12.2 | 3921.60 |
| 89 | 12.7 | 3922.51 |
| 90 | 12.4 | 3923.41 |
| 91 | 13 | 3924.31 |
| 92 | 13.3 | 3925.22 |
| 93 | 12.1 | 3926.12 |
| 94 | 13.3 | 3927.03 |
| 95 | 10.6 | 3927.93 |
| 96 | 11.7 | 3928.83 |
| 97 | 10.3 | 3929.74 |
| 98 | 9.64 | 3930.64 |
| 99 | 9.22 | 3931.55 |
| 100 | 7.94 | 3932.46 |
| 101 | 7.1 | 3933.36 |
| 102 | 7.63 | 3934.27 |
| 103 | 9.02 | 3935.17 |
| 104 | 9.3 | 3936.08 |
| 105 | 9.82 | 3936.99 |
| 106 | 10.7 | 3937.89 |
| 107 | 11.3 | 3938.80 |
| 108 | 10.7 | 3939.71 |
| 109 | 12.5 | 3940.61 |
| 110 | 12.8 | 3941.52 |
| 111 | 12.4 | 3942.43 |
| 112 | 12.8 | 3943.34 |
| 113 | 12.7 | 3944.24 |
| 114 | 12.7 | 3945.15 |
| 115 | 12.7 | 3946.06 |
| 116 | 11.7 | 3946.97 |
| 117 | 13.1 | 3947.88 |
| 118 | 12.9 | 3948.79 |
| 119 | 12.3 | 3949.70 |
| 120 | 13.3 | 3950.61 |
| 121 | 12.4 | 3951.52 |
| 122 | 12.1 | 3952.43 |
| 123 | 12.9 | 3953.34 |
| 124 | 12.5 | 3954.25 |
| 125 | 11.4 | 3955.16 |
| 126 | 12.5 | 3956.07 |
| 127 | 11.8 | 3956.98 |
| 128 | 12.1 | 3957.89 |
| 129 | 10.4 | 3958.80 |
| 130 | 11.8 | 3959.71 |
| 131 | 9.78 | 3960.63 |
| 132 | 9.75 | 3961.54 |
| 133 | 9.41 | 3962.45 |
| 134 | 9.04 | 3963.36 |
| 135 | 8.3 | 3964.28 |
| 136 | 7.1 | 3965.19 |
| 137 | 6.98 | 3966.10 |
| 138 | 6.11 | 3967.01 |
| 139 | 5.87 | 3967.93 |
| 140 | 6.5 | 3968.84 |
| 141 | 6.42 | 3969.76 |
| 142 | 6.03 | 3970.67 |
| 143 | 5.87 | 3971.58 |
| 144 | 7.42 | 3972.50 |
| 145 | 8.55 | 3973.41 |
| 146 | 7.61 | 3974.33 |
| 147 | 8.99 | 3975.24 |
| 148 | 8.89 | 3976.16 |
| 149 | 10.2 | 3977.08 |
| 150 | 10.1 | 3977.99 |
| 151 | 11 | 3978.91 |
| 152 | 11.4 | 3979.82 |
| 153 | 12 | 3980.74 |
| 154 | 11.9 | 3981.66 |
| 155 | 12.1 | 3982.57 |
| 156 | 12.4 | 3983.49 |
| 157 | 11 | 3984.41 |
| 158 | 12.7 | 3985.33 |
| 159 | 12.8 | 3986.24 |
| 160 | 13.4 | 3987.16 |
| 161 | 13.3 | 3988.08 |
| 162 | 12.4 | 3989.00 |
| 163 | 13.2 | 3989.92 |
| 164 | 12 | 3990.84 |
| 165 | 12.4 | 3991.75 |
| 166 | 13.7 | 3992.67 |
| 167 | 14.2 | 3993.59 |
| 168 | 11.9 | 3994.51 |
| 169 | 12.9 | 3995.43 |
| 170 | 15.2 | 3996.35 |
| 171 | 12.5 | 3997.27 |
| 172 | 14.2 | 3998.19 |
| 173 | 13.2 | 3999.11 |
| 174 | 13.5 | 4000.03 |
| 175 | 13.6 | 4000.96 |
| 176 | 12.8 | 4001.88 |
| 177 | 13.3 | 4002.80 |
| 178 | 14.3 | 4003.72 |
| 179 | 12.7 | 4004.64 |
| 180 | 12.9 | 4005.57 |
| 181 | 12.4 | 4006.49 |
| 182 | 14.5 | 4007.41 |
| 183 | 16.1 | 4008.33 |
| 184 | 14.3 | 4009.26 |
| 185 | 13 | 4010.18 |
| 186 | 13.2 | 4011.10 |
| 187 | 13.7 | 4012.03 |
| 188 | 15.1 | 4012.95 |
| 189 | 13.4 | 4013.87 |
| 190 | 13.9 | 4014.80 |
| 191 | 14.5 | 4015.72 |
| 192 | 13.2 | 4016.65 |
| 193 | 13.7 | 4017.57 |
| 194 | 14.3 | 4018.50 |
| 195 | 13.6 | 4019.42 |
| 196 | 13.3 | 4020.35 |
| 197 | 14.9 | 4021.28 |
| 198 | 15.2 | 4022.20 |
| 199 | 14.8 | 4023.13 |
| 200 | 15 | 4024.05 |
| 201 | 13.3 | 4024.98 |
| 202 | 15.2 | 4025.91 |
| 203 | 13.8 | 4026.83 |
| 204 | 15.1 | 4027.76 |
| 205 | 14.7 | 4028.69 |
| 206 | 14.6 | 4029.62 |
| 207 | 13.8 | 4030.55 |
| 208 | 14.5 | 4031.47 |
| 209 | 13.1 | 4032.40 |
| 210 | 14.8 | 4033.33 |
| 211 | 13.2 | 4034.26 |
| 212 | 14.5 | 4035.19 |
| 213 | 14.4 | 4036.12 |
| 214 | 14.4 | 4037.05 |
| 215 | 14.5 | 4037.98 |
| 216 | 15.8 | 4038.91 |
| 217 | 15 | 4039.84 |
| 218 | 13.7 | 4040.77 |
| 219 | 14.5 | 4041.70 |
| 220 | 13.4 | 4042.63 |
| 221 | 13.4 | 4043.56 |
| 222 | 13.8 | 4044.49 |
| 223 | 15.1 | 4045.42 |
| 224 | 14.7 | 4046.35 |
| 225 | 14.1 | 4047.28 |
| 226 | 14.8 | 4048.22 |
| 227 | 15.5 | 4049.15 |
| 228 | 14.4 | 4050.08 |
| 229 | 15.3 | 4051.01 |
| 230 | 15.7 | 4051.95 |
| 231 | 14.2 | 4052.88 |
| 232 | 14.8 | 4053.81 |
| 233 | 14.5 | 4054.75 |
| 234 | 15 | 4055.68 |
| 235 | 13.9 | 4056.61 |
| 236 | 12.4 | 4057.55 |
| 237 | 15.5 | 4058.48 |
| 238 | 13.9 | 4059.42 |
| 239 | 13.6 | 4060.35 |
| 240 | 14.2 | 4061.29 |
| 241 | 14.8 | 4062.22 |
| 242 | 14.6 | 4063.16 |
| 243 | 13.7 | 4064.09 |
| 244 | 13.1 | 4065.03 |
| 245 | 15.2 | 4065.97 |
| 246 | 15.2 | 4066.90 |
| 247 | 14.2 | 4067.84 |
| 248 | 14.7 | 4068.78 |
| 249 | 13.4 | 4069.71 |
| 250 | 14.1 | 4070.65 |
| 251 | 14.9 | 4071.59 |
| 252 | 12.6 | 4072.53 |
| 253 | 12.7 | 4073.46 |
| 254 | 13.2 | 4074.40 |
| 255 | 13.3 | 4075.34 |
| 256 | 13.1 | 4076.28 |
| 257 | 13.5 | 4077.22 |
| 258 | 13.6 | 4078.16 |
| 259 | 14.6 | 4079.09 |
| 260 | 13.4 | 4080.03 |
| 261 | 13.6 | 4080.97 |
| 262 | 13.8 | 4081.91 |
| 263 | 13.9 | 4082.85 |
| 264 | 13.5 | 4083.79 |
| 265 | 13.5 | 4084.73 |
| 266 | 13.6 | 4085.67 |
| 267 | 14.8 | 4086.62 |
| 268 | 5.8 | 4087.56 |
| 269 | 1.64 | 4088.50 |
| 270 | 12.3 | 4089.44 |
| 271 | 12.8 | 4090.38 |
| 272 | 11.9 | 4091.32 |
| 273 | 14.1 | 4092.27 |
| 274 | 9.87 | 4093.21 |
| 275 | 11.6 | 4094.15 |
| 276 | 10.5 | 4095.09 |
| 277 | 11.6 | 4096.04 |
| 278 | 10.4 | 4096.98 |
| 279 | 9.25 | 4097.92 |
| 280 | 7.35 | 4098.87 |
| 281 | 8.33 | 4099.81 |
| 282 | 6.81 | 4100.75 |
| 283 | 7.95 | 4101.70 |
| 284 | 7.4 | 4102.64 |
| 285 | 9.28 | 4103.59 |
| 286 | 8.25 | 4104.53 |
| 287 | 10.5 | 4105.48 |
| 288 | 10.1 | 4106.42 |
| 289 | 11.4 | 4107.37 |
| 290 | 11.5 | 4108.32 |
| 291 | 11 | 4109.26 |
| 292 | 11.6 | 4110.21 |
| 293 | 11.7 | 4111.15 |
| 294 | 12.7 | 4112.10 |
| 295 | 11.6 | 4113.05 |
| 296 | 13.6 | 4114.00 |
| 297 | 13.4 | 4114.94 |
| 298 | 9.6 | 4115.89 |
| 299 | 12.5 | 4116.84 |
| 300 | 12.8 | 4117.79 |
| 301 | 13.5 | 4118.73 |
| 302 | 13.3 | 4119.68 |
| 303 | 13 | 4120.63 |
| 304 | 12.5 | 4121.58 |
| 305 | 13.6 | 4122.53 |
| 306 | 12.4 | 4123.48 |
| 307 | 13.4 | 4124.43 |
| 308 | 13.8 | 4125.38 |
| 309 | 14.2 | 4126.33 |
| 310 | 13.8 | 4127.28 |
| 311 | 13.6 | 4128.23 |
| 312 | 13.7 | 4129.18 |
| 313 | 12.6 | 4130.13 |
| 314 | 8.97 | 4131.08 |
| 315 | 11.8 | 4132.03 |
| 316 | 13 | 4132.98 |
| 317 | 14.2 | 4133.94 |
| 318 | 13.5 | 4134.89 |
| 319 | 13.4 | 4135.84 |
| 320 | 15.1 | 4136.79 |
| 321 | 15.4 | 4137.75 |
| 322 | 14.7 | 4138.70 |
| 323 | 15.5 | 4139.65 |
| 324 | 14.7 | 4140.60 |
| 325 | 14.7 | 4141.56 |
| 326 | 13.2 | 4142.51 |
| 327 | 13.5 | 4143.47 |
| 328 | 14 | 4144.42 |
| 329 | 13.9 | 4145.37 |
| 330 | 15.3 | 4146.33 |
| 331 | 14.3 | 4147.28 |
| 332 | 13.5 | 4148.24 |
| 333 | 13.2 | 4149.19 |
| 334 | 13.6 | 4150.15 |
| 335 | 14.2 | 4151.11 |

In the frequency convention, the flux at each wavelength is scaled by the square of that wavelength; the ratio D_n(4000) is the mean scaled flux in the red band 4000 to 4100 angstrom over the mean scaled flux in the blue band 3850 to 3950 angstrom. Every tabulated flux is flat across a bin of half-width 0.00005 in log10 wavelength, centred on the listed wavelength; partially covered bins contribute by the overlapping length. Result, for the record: 1.3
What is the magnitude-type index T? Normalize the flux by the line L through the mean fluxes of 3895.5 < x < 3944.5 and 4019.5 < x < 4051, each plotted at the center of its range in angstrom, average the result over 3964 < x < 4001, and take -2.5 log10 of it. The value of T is 0.227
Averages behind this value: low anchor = 11.7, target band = 10.7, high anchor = 14.4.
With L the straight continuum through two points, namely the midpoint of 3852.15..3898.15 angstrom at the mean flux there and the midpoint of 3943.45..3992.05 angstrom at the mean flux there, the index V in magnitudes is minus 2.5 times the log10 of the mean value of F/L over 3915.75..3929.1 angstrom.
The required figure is -0.21 mag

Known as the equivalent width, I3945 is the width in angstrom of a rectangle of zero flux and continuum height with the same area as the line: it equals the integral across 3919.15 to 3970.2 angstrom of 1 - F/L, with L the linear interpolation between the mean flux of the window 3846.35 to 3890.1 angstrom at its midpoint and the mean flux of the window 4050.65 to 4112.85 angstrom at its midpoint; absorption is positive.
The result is 2.5 angstrom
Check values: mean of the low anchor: 11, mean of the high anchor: 12.3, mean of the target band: 10.9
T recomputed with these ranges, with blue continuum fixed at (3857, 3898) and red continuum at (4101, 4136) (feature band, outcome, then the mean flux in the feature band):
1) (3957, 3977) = 0.30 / 8.35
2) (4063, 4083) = -0.18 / 13.8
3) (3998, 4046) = -0.23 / 14.1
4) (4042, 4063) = -0.24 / 14.4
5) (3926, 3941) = 0.07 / 10.1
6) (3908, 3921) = -0.24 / 13.2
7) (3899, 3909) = -0.12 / 11.8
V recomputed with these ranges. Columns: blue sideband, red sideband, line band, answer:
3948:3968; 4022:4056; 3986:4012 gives -0.07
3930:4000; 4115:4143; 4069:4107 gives 0.11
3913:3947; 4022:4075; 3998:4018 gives -0.02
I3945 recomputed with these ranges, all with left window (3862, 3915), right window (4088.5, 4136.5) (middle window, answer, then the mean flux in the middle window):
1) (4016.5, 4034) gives -4.7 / 14.3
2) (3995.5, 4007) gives -2.3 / 13.4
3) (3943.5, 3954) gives -1.6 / 12.6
